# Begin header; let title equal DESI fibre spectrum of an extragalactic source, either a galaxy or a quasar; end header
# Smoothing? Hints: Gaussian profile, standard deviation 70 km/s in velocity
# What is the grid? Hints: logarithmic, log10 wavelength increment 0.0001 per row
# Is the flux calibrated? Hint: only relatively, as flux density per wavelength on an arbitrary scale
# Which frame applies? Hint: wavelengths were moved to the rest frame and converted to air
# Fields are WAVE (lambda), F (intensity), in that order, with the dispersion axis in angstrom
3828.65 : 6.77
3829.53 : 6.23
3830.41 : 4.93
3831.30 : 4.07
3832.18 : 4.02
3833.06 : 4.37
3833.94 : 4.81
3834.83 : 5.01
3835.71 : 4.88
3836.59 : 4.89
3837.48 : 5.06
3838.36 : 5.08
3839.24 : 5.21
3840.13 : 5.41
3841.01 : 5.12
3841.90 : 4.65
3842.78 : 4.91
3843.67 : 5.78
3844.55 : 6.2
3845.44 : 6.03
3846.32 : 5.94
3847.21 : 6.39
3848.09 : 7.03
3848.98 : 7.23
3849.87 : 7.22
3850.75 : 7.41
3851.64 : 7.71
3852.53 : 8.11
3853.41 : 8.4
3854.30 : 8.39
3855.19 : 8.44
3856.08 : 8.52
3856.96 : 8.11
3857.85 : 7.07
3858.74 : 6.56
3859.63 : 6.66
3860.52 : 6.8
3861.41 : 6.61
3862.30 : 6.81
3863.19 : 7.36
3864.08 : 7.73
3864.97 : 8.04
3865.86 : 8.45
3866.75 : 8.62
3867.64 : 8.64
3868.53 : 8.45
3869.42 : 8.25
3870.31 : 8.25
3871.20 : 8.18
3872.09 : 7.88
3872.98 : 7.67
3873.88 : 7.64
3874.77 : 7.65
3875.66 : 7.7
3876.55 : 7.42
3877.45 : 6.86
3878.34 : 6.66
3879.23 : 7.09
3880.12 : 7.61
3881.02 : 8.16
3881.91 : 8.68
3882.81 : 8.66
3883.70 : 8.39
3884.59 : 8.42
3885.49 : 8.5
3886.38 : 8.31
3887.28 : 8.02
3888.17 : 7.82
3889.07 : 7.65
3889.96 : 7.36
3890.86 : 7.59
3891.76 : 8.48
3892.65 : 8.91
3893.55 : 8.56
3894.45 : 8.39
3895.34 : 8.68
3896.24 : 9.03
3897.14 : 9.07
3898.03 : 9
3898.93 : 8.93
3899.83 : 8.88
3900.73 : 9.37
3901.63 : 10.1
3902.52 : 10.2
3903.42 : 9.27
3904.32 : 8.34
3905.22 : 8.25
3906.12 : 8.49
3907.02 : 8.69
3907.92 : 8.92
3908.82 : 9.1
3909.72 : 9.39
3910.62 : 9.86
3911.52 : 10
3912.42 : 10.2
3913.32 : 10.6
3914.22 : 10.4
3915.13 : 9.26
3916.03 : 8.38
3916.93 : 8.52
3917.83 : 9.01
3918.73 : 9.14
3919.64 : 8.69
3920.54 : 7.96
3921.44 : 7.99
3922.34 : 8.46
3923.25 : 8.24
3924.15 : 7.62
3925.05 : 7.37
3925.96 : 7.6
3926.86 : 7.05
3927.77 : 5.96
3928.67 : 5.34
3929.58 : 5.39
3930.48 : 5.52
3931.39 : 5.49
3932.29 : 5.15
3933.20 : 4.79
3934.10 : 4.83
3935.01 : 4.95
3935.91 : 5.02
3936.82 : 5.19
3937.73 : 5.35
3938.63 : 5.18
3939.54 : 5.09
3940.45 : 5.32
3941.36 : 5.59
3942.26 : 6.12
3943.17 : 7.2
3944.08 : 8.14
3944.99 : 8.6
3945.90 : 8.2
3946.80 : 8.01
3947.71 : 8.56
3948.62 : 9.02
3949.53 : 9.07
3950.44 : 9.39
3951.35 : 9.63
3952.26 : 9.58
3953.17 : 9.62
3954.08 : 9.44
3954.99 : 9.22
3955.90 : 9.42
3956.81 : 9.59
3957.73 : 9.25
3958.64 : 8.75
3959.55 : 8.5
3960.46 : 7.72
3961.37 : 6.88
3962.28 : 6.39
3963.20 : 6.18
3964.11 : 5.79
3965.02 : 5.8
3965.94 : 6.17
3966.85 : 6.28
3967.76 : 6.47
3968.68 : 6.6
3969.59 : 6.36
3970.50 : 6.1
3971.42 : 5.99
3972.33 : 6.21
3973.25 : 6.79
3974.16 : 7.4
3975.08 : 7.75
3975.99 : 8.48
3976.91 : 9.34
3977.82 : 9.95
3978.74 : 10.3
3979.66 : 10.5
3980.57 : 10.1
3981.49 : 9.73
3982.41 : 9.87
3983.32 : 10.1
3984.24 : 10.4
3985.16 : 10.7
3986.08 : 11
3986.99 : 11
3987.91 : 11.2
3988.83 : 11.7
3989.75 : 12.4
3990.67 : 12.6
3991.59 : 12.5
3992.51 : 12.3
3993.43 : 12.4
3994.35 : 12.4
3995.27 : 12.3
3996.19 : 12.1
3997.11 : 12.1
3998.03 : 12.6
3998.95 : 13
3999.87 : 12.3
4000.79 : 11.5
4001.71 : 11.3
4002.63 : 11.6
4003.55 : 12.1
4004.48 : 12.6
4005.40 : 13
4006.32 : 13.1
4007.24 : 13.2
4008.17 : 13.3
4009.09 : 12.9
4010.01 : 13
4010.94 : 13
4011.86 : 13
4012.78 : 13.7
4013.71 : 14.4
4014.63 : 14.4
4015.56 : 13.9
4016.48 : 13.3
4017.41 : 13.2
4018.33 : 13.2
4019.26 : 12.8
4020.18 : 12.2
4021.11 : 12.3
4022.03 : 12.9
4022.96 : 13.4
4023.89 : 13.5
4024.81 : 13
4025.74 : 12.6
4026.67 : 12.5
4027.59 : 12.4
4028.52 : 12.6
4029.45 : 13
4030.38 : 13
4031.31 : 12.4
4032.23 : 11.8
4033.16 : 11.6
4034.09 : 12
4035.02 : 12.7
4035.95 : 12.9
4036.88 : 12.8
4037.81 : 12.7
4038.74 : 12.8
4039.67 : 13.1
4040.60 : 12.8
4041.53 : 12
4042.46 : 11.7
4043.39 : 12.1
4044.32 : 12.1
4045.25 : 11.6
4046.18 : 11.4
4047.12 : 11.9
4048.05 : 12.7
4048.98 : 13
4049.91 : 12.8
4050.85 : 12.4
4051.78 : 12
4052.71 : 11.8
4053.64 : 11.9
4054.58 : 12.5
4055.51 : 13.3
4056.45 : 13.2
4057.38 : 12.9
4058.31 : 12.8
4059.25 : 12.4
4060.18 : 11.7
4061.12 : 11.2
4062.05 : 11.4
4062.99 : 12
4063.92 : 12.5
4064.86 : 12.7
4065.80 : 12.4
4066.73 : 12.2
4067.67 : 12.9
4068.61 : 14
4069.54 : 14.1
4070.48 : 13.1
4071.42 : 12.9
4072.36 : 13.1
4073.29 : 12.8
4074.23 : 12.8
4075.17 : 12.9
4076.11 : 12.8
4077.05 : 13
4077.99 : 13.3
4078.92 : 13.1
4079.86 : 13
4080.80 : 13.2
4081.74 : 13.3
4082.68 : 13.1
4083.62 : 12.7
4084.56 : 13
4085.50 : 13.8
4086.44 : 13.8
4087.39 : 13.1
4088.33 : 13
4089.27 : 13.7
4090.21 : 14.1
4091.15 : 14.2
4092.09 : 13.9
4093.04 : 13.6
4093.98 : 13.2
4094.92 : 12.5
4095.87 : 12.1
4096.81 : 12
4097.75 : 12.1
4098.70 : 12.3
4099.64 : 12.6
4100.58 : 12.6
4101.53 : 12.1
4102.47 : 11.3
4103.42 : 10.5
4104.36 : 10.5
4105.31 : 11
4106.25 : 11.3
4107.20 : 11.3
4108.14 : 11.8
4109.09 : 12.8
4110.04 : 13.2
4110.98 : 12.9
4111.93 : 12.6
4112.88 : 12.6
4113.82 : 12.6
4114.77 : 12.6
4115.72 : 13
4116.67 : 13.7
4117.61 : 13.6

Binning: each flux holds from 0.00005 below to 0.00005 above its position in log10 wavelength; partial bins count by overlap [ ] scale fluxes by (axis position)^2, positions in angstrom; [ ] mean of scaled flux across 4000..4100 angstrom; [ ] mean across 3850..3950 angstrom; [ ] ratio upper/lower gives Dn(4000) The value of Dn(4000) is 1.76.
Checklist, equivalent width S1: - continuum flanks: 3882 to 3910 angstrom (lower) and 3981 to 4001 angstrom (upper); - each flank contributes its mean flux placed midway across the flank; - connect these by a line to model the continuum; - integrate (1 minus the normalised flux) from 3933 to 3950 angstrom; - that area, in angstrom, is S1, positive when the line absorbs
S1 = 5.97 angstrom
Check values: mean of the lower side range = 8.67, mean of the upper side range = 11.6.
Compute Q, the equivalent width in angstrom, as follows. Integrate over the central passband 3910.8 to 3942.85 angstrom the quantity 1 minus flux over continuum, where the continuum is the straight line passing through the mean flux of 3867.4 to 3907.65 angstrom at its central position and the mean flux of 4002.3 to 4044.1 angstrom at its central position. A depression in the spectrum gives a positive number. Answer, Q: 8.28 angstrom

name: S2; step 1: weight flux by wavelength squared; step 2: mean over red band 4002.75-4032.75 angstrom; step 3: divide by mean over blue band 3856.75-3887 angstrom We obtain 1.8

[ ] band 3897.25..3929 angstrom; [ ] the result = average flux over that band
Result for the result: 8.72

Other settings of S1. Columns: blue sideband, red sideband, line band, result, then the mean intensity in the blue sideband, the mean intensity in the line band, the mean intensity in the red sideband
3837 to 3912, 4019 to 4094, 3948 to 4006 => 5.4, 7.8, 9.64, 12.7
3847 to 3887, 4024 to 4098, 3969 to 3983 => 3.0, 7.76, 8.33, 12.7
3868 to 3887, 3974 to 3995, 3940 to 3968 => 5.7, 7.93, 7.88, 10.7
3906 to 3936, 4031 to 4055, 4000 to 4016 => -2.8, 7.77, 12.9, 12.3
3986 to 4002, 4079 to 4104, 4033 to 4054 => 0.3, 12.1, 12.3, 12.9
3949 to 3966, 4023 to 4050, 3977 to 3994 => -2.1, 8.28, 11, 12.5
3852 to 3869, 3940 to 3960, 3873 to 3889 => 0.2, 7.78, 7.85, 8.47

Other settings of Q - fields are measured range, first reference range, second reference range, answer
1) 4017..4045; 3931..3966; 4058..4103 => -4.88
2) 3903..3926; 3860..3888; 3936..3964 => -3.13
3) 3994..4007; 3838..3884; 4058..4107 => -1.98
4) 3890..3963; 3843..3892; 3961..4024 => 8.28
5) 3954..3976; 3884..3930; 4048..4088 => 6.04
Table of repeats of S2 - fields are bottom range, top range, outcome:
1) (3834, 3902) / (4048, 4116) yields 1.88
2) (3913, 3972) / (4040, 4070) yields 1.78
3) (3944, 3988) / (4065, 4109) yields 1.60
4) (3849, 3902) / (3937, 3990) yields 1.07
